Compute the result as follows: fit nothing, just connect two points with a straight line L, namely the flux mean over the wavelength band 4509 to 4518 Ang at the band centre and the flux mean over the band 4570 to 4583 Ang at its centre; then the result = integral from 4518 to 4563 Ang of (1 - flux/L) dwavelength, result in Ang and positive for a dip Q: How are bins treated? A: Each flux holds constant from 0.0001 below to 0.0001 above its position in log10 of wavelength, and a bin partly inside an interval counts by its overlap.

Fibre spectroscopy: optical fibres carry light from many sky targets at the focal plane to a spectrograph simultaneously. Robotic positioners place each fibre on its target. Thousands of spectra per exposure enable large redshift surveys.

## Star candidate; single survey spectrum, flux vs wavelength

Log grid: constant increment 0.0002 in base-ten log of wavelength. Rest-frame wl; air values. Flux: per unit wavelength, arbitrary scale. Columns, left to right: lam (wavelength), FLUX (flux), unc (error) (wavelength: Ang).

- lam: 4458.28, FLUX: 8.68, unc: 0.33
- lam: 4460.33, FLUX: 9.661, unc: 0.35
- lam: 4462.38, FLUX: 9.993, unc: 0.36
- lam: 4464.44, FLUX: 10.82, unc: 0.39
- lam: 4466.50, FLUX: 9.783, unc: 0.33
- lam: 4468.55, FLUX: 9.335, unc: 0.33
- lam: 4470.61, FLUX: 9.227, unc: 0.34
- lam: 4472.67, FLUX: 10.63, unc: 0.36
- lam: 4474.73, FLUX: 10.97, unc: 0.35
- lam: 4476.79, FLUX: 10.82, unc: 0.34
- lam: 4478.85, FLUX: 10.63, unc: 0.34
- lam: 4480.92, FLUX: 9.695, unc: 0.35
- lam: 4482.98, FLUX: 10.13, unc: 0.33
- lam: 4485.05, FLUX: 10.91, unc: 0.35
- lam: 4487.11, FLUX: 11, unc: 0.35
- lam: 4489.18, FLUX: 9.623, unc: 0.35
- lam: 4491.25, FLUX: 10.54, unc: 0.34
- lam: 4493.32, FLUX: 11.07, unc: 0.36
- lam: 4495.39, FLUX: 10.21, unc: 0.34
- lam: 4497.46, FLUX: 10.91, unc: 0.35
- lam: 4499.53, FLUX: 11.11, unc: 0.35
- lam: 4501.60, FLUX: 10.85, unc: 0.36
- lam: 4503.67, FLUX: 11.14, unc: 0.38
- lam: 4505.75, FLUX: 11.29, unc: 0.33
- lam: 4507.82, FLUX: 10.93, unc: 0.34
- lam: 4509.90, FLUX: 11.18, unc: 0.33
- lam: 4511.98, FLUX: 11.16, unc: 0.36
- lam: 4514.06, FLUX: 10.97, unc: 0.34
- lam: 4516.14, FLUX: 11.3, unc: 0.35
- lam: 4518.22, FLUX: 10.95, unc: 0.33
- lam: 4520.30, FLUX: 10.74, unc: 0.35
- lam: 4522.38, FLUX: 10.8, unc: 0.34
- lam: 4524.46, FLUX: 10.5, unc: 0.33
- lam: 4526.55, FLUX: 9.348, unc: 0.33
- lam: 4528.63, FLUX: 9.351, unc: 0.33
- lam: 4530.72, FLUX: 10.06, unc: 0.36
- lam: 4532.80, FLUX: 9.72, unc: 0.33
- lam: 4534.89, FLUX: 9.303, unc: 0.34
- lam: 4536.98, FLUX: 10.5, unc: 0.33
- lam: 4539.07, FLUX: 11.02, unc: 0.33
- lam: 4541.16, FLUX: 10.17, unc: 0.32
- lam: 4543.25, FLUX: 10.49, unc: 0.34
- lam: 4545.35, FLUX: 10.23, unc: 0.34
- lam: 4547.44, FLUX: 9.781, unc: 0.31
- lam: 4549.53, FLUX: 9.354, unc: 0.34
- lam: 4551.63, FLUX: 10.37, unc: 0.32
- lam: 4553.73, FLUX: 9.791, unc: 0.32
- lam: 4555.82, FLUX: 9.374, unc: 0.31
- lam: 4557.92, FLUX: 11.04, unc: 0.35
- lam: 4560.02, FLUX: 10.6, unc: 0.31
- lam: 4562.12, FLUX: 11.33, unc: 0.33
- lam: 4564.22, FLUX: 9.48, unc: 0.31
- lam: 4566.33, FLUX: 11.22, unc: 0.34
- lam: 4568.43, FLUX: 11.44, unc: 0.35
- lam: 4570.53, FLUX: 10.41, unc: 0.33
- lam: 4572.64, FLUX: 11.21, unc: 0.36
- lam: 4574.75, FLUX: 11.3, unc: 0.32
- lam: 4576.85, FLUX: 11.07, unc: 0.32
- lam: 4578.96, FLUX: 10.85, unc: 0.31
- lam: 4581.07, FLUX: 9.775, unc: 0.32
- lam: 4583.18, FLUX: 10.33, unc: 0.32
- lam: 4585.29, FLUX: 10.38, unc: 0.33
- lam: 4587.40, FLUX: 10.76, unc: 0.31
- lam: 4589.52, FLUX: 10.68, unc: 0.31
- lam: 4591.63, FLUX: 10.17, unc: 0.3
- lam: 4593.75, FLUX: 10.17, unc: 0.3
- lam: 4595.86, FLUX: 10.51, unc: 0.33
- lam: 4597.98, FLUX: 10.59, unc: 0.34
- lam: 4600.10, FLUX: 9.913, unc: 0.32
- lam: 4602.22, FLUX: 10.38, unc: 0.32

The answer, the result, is 3.13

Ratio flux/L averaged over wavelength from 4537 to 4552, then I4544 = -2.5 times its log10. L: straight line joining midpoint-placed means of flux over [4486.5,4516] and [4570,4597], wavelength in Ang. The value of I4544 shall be 0.05 mag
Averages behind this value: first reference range 10.9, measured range 10.2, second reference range 10.6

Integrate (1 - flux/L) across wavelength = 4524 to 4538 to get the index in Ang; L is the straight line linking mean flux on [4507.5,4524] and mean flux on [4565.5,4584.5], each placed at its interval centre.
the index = 1.5 Ang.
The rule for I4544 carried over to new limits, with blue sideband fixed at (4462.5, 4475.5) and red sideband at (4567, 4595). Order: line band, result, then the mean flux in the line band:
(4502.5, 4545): -0.017 mag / 10.5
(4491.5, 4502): -0.059 mag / 10.8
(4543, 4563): 0.032 mag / 10.2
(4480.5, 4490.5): -0.014 mag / 10.3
